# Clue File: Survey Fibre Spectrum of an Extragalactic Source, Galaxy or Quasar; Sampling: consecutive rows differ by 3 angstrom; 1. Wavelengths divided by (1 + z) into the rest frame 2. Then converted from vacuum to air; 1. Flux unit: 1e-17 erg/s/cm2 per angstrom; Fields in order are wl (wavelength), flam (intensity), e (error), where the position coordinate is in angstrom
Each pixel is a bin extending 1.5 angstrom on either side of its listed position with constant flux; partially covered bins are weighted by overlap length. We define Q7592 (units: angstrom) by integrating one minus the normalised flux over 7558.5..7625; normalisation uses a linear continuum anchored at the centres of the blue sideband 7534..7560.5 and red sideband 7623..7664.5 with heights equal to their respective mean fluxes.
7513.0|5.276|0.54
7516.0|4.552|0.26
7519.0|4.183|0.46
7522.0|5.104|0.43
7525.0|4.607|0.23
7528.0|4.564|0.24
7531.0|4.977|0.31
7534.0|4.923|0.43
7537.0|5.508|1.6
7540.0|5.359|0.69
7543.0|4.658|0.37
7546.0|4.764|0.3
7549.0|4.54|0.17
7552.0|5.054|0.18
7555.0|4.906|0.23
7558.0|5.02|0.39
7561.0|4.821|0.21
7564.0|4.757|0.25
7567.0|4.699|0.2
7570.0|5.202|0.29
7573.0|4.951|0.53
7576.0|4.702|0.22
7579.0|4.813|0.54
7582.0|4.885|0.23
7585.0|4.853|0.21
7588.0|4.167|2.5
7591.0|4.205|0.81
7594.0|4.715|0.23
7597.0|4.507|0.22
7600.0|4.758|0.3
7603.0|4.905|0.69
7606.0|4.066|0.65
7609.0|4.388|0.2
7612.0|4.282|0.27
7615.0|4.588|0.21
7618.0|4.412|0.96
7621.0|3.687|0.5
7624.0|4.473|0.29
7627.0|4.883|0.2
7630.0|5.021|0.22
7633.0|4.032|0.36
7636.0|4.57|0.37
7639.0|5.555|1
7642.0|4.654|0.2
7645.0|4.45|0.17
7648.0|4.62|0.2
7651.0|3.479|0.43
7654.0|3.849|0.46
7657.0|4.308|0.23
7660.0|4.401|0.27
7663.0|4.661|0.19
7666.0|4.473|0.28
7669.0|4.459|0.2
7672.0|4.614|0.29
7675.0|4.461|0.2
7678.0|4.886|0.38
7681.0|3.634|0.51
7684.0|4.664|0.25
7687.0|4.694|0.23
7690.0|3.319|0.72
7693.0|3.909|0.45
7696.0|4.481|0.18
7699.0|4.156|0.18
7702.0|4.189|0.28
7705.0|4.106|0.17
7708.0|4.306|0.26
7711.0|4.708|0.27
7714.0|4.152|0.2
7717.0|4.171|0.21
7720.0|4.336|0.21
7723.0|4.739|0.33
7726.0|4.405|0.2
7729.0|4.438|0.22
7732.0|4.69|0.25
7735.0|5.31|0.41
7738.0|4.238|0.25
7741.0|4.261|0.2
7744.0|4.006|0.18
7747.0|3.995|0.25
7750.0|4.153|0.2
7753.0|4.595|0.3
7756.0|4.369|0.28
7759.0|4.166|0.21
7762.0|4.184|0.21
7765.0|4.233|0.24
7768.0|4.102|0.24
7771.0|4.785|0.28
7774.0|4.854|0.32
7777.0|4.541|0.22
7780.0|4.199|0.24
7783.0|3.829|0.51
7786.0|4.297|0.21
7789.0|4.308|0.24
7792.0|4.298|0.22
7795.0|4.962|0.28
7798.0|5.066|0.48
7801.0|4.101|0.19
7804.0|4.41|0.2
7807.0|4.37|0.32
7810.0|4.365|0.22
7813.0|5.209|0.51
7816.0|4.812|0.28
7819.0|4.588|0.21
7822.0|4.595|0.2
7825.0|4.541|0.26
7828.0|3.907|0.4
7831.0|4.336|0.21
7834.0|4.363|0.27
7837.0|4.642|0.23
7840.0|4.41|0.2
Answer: 2.3 angstrom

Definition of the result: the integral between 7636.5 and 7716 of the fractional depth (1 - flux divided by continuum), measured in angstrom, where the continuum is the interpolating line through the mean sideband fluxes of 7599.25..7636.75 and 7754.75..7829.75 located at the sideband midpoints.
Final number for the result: 1.8 angstrom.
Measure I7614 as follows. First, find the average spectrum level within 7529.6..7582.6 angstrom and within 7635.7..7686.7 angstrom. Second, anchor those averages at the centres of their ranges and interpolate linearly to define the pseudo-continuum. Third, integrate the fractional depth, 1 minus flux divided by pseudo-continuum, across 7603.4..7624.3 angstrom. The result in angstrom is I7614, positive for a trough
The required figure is 1.7 angstrom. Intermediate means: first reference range 4.92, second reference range 4.46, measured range 4.29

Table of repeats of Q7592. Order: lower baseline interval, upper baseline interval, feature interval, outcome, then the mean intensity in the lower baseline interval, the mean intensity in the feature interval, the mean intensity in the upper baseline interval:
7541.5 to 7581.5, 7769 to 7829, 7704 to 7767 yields 3.2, 4.84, 4.36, 4.5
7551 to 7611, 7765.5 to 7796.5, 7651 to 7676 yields 1.3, 4.71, 4.35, 4.41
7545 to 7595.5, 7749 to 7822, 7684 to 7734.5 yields 2.6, 4.77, 4.33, 4.45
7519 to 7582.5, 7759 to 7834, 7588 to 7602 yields 0.8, 4.88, 4.52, 4.45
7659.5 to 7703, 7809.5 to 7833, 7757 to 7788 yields 1.1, 4.33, 4.32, 4.55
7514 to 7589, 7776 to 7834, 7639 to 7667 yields 1.8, 4.83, 4.39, 4.46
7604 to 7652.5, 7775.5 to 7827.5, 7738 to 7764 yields 1.5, 4.45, 4.22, 4.49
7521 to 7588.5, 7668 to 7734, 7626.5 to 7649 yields -0.7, 4.87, 4.72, 4.35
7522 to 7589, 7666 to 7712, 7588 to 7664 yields 1.9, 4.86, 4.45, 4.31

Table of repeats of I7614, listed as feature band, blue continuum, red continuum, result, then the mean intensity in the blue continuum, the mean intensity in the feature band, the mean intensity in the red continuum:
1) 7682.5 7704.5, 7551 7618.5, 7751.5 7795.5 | 1.49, 4.68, 4.2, 4.37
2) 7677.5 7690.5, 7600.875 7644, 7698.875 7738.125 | 0.63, 4.54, 4.26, 4.44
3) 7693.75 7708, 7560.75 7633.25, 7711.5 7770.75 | 0.65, 4.6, 4.22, 4.36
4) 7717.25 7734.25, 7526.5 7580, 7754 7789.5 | -0.32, 4.9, 4.53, 4.33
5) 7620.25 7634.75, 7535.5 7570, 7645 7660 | -0.42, 4.93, 4.46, 4.14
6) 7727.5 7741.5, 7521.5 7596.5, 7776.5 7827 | -0.08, 4.82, 4.61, 4.49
